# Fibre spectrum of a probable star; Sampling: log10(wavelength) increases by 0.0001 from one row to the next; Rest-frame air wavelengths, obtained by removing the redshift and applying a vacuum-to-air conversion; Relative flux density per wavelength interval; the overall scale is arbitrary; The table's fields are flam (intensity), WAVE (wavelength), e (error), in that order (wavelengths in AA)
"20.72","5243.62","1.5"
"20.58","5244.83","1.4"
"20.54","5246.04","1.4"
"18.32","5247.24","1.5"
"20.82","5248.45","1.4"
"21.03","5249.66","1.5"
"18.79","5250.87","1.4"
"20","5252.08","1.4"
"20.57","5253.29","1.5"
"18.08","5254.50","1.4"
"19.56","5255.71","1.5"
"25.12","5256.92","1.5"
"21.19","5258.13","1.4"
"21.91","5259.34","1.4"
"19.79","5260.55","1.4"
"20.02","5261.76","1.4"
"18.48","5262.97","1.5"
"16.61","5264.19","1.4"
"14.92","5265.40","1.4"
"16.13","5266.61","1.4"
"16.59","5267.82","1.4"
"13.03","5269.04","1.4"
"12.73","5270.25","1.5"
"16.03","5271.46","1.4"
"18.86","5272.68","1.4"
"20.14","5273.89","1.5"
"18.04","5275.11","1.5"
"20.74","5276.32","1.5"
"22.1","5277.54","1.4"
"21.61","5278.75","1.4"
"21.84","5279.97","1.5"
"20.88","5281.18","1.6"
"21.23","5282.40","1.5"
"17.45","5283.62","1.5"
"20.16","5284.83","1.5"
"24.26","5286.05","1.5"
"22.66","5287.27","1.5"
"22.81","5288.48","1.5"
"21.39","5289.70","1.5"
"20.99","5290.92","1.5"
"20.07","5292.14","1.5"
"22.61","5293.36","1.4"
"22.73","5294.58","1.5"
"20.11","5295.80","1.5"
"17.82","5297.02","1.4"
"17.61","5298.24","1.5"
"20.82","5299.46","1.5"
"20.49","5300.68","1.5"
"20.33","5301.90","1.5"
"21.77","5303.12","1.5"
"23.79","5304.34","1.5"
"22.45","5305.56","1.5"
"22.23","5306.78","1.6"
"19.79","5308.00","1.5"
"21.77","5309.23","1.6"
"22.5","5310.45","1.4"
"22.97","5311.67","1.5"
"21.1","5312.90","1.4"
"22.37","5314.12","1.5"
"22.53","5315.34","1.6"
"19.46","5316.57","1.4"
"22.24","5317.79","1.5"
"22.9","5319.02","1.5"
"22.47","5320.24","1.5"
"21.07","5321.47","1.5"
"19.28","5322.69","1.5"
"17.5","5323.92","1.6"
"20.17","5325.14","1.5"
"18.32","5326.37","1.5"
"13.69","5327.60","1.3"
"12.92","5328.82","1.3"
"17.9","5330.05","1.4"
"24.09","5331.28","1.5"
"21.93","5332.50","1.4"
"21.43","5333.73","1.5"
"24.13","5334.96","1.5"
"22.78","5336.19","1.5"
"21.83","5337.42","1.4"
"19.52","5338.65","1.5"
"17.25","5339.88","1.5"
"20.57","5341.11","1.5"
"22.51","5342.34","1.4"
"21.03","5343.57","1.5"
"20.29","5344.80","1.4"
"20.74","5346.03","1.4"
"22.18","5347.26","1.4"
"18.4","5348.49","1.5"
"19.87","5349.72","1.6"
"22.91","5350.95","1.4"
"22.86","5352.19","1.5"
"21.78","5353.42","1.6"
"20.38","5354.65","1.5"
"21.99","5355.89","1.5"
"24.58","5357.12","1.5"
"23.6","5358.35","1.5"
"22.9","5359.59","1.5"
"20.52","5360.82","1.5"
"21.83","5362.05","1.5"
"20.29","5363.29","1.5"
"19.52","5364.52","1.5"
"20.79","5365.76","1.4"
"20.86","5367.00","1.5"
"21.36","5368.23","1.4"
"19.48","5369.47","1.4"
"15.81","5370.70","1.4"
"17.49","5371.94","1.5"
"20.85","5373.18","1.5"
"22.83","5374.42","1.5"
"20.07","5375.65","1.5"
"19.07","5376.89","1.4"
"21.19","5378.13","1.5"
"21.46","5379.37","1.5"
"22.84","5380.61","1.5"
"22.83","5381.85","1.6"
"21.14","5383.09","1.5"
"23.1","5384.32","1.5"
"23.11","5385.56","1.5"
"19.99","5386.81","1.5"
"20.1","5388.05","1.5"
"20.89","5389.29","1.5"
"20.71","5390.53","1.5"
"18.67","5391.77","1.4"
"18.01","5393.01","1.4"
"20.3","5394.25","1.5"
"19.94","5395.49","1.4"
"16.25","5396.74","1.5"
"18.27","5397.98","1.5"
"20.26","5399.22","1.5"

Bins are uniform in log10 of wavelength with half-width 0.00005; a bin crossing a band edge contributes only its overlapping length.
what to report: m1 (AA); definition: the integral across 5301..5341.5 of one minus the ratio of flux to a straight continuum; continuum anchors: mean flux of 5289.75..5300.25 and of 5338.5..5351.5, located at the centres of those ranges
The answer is -0.60 AA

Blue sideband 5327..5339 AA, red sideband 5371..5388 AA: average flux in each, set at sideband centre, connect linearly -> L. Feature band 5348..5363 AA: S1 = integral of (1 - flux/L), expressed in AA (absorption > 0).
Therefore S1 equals -0.9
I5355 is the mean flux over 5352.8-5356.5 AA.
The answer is 21.4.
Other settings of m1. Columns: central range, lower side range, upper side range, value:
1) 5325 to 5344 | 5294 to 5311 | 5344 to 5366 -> 1.1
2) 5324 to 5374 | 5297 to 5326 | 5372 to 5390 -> 1.6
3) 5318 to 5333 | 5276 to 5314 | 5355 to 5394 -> 1.2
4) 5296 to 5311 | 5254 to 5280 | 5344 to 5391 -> -1.0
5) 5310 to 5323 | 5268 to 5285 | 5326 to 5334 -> -2.2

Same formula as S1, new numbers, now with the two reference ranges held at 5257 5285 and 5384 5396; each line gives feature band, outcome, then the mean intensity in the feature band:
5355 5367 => -1.00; 21.7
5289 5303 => -0.99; 20.5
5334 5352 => -1.15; 21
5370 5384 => -0.21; 20.6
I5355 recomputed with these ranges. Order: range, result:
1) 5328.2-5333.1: 19.2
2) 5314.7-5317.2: 21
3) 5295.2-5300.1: 19.1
